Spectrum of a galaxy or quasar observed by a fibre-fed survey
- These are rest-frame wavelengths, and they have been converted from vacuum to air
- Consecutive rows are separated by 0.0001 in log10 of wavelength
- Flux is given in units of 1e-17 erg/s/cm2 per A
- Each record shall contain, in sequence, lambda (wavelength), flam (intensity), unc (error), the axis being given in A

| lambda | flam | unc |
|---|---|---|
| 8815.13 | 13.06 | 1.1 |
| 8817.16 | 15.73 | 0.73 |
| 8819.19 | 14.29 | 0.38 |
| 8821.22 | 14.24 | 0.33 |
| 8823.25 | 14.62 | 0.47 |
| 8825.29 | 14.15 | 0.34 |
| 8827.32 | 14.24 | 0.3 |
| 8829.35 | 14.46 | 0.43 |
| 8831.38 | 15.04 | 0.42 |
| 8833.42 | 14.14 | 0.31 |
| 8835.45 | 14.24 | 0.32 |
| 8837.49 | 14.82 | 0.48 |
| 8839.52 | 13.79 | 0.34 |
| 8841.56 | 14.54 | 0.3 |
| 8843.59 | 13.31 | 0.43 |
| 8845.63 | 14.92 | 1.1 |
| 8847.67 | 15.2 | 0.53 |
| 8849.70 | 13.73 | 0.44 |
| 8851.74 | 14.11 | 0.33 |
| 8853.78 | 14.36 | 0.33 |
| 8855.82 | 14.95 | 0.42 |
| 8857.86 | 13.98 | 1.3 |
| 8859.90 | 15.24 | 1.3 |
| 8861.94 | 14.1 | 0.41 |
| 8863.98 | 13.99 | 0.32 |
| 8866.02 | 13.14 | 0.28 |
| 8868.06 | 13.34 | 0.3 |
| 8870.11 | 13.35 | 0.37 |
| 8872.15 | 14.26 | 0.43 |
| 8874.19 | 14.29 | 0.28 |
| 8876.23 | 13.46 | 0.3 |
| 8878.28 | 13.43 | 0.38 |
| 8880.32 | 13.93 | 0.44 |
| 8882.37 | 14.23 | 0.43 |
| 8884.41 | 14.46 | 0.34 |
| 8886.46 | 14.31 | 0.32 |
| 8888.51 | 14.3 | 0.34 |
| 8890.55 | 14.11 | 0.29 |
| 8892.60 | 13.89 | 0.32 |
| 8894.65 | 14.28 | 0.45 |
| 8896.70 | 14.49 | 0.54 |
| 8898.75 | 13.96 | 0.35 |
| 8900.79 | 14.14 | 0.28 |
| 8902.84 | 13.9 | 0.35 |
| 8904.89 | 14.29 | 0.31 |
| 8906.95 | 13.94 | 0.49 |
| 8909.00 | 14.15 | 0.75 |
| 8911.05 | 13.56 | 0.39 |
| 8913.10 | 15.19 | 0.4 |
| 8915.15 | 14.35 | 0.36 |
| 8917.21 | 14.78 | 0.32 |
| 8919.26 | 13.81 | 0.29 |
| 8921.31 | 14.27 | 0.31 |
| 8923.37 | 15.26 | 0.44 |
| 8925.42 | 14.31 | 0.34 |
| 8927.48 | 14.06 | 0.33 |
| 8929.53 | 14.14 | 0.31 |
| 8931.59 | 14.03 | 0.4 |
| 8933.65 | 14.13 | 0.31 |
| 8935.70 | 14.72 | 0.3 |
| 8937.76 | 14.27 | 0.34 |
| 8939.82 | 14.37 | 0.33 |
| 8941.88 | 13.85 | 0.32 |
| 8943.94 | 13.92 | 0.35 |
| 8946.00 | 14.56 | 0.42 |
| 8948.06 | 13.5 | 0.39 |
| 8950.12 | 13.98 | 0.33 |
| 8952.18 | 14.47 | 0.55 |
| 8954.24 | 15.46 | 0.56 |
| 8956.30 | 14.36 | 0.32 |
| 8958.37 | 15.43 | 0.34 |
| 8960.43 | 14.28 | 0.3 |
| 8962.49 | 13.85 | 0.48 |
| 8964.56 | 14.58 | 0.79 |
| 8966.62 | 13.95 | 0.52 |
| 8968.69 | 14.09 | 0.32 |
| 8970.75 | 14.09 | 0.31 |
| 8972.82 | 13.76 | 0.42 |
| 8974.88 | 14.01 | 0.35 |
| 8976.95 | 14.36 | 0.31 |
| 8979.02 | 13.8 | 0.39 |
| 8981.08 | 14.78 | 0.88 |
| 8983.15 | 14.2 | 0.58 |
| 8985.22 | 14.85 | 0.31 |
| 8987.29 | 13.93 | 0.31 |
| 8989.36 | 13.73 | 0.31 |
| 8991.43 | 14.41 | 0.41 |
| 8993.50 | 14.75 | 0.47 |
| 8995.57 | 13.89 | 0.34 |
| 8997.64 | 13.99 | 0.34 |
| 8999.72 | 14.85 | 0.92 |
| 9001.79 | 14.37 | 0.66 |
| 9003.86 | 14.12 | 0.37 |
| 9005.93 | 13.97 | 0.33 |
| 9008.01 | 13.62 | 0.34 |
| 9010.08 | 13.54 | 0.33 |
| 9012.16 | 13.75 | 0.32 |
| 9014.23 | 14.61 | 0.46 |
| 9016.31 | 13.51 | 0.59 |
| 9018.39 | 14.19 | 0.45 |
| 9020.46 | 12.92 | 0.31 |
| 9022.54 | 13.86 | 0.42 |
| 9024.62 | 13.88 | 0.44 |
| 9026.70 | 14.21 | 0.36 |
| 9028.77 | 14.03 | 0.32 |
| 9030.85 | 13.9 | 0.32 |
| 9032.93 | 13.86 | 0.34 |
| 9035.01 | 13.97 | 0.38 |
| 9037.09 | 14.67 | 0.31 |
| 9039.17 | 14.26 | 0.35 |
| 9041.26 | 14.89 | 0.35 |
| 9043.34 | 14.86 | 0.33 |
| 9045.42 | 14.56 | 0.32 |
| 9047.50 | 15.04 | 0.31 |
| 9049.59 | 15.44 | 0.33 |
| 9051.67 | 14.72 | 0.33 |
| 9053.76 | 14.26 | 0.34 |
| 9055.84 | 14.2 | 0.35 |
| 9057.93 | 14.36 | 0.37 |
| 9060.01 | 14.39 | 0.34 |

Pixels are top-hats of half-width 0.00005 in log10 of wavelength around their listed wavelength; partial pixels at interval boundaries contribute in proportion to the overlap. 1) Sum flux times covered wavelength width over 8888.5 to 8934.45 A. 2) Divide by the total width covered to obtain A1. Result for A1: 14.2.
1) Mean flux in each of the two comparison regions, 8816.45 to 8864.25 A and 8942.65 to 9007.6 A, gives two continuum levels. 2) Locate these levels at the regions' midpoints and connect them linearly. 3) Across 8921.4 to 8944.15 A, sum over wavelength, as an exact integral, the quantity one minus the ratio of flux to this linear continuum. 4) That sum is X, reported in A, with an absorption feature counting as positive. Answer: 0.0 A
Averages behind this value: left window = 14.4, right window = 14.3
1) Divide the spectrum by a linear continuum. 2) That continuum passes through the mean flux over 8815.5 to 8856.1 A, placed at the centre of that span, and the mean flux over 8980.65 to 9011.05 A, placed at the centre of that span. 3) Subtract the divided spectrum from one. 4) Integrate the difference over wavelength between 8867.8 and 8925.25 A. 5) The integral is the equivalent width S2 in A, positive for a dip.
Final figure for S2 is 0.7 A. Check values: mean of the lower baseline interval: 14.4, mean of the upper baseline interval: 14.2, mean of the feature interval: 14.1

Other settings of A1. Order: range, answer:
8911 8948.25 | 14.3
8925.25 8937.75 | 14.2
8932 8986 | 14.3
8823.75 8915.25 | 14.2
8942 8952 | 14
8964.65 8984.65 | 14.2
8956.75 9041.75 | 14.1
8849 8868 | 14.1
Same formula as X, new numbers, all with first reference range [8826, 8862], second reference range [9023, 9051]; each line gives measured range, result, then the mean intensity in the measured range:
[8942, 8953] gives 0.27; 14.1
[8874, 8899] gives 0.56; 14.1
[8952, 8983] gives 0.16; 14.3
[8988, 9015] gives 0.57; 14.1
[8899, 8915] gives 0.27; 14.2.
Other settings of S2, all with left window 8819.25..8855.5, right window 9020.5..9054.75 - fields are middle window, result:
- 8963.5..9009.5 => 0.56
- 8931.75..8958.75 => 0.01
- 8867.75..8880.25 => 0.55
